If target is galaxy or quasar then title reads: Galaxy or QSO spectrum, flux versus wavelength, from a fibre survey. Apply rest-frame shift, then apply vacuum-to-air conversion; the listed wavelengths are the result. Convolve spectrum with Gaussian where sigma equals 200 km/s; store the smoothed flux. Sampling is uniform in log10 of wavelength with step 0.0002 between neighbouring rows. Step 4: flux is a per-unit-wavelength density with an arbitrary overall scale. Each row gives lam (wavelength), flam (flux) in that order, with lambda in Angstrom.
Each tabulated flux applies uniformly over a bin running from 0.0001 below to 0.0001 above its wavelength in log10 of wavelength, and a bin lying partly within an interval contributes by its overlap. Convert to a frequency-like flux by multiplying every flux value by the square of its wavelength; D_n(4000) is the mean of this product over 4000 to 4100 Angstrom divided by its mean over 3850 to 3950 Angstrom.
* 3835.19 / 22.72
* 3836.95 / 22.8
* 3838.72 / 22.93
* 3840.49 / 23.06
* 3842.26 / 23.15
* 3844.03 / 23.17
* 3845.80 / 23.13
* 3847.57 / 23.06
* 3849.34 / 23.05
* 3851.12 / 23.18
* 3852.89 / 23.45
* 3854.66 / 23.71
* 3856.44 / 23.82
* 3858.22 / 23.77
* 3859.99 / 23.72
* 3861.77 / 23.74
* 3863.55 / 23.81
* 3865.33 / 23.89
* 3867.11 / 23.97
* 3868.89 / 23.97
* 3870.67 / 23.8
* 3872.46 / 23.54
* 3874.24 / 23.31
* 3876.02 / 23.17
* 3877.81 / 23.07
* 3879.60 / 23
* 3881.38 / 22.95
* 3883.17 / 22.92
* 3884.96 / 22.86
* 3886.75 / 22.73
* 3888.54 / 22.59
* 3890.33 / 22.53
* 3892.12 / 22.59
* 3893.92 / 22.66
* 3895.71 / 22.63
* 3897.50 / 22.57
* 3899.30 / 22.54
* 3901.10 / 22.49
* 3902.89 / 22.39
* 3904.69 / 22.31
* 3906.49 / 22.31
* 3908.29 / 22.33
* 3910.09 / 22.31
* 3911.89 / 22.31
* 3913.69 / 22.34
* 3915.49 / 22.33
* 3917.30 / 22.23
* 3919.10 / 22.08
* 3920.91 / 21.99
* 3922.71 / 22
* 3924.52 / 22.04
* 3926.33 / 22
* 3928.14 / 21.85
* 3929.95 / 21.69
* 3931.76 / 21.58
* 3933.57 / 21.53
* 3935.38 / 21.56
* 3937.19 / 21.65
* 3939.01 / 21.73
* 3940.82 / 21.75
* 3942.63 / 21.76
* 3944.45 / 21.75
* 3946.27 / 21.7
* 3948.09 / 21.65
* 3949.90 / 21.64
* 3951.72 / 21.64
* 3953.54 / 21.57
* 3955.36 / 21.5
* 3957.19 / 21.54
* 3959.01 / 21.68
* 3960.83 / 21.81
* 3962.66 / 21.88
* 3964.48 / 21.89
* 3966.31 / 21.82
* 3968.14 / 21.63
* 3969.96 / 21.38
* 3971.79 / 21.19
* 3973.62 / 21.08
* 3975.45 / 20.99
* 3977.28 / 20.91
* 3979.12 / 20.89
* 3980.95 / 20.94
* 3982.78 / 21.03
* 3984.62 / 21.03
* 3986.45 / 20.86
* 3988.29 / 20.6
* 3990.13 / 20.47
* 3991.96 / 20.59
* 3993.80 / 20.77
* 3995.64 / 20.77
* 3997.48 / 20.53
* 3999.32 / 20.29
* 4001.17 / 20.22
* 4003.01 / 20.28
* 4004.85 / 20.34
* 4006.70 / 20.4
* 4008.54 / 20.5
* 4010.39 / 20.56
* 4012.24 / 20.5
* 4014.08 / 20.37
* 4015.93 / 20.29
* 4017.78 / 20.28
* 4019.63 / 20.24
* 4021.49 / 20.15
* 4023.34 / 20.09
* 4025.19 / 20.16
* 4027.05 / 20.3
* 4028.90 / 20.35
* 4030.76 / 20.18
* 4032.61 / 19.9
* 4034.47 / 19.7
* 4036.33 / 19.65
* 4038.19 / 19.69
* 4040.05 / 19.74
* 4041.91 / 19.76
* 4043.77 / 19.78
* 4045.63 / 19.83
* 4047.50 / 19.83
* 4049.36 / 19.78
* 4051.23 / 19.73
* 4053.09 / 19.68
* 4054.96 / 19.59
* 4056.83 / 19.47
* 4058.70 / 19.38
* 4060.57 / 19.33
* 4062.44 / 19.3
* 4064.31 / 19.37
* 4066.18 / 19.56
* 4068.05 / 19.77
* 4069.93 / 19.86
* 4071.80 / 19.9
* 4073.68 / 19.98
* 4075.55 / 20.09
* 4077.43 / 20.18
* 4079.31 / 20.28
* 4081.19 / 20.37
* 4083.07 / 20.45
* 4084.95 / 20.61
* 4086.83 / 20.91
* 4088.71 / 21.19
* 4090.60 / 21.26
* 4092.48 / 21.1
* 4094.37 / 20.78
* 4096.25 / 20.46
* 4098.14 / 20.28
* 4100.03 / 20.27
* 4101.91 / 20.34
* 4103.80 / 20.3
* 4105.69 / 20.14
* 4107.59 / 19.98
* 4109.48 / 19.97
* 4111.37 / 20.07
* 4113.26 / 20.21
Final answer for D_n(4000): 1.0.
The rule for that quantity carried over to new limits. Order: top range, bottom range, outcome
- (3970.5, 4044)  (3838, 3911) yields 0.95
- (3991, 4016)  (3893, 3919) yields 0.96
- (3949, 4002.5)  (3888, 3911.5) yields 0.98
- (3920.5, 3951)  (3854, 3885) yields 0.96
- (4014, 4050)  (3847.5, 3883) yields 0.93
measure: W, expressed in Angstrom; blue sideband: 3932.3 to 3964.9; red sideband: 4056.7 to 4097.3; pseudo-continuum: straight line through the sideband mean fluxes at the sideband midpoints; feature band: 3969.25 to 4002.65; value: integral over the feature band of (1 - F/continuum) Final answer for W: 0.7 Angstrom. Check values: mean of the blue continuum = 21.7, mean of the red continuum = 20.2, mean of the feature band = 20.8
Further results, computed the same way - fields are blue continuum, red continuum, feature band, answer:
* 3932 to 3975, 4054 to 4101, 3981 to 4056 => 2.25 Angstrom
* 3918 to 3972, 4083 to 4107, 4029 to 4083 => 2.87 Angstrom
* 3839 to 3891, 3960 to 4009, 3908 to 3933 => 0.16 Angstrom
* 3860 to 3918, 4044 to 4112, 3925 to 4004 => 1.75 Angstrom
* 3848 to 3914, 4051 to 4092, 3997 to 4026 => 0.91 Angstrom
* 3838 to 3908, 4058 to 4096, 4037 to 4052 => 0.65 Angstrom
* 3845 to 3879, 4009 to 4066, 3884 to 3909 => 0.30 Angstrom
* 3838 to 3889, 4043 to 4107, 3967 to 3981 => 0.32 Angstrom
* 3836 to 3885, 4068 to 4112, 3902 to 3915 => 0.23 Angstrom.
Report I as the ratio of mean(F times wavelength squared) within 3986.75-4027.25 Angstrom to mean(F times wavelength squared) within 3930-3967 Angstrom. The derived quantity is 0.97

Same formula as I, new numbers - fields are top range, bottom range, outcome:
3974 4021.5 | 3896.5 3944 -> 0.97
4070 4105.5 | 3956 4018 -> 1.03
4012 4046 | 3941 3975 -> 0.96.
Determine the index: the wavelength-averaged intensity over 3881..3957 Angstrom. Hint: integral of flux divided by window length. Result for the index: 22.1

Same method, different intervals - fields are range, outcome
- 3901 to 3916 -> 22.4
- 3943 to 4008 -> 21.1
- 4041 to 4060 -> 19.7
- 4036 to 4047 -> 19.7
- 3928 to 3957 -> 21.7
